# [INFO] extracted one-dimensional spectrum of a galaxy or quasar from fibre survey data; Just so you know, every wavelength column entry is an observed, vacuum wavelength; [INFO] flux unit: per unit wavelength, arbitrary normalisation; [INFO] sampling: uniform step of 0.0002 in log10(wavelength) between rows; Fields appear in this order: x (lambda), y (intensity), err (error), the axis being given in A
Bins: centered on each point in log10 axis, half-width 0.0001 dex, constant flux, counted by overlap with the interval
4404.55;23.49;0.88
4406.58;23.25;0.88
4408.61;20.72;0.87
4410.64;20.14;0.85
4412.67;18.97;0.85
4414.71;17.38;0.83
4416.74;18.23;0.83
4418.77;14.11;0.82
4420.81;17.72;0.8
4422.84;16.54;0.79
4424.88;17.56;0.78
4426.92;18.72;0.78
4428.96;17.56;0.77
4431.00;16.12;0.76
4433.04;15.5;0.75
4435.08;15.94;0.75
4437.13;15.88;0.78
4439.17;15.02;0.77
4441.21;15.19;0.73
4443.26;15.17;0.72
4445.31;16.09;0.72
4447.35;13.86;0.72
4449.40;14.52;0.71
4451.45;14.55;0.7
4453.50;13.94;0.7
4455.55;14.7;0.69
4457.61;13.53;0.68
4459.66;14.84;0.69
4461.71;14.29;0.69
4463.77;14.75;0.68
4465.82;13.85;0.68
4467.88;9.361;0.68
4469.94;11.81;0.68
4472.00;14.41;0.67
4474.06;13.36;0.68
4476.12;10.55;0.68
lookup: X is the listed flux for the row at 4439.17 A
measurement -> 15.02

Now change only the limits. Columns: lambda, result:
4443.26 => 15.17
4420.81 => 17.72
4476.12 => 10.55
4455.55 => 14.7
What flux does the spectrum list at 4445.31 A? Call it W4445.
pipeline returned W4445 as 16.09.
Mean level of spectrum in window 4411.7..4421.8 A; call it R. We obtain 17.3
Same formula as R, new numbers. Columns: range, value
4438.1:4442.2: 15.1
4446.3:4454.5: 14.2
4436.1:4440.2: 15.5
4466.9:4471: 10.6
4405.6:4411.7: 21.3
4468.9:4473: 13.1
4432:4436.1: 15.7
